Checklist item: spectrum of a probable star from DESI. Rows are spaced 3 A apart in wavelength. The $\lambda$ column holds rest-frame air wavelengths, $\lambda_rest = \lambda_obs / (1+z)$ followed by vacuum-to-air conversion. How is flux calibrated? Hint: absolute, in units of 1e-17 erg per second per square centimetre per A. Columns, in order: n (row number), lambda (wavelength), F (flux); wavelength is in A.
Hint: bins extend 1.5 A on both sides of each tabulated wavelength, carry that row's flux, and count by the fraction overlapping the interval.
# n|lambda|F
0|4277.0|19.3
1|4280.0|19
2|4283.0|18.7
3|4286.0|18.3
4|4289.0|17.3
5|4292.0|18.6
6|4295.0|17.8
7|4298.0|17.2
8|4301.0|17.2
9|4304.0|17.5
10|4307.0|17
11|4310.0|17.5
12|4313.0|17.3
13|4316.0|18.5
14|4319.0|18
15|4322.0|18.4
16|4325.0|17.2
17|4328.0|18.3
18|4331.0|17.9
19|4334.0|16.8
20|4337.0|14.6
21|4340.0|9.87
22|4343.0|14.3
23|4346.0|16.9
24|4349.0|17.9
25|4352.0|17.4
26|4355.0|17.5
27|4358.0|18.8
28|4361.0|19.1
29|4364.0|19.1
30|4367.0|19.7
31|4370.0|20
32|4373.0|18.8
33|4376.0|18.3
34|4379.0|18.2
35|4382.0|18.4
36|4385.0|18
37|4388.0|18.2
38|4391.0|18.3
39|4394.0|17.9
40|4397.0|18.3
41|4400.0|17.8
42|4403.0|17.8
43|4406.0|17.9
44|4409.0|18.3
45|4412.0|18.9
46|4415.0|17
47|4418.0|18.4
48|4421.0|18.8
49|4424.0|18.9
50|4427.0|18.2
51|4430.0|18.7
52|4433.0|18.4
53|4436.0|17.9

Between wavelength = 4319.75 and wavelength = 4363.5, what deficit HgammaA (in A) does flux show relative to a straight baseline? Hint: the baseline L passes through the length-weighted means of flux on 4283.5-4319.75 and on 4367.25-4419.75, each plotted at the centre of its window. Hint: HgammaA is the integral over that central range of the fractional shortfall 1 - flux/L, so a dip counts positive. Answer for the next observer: 2.7 A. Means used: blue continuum 17.7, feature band 16.9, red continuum 18.3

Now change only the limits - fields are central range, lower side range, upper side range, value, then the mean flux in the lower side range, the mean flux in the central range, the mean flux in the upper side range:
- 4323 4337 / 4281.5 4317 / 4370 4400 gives 0.5 A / 17.7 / 17.3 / 18.3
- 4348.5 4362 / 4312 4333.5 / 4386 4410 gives -0.1 A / 17.9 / 18.1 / 18.1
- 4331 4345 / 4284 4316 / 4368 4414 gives 2.7 A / 17.6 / 14.4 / 18.3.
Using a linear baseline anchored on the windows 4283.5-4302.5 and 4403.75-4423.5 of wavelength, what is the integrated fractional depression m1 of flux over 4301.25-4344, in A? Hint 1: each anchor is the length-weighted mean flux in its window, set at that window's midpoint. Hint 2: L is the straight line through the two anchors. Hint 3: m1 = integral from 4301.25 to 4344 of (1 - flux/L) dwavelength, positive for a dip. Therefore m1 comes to 2.9 A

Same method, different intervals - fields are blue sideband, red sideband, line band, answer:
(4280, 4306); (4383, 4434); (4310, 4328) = 0.1 A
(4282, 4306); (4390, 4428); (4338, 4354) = 2.4 A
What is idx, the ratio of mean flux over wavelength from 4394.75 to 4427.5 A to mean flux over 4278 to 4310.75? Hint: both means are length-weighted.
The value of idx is 1.02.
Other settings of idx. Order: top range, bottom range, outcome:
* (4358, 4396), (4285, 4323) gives 1.05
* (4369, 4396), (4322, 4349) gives 1.15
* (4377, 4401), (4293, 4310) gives 1.04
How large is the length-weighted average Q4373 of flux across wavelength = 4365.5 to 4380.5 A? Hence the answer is 19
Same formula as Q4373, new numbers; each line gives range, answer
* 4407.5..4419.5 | 18.1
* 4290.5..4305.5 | 17.7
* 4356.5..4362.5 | 19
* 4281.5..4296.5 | 18.1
